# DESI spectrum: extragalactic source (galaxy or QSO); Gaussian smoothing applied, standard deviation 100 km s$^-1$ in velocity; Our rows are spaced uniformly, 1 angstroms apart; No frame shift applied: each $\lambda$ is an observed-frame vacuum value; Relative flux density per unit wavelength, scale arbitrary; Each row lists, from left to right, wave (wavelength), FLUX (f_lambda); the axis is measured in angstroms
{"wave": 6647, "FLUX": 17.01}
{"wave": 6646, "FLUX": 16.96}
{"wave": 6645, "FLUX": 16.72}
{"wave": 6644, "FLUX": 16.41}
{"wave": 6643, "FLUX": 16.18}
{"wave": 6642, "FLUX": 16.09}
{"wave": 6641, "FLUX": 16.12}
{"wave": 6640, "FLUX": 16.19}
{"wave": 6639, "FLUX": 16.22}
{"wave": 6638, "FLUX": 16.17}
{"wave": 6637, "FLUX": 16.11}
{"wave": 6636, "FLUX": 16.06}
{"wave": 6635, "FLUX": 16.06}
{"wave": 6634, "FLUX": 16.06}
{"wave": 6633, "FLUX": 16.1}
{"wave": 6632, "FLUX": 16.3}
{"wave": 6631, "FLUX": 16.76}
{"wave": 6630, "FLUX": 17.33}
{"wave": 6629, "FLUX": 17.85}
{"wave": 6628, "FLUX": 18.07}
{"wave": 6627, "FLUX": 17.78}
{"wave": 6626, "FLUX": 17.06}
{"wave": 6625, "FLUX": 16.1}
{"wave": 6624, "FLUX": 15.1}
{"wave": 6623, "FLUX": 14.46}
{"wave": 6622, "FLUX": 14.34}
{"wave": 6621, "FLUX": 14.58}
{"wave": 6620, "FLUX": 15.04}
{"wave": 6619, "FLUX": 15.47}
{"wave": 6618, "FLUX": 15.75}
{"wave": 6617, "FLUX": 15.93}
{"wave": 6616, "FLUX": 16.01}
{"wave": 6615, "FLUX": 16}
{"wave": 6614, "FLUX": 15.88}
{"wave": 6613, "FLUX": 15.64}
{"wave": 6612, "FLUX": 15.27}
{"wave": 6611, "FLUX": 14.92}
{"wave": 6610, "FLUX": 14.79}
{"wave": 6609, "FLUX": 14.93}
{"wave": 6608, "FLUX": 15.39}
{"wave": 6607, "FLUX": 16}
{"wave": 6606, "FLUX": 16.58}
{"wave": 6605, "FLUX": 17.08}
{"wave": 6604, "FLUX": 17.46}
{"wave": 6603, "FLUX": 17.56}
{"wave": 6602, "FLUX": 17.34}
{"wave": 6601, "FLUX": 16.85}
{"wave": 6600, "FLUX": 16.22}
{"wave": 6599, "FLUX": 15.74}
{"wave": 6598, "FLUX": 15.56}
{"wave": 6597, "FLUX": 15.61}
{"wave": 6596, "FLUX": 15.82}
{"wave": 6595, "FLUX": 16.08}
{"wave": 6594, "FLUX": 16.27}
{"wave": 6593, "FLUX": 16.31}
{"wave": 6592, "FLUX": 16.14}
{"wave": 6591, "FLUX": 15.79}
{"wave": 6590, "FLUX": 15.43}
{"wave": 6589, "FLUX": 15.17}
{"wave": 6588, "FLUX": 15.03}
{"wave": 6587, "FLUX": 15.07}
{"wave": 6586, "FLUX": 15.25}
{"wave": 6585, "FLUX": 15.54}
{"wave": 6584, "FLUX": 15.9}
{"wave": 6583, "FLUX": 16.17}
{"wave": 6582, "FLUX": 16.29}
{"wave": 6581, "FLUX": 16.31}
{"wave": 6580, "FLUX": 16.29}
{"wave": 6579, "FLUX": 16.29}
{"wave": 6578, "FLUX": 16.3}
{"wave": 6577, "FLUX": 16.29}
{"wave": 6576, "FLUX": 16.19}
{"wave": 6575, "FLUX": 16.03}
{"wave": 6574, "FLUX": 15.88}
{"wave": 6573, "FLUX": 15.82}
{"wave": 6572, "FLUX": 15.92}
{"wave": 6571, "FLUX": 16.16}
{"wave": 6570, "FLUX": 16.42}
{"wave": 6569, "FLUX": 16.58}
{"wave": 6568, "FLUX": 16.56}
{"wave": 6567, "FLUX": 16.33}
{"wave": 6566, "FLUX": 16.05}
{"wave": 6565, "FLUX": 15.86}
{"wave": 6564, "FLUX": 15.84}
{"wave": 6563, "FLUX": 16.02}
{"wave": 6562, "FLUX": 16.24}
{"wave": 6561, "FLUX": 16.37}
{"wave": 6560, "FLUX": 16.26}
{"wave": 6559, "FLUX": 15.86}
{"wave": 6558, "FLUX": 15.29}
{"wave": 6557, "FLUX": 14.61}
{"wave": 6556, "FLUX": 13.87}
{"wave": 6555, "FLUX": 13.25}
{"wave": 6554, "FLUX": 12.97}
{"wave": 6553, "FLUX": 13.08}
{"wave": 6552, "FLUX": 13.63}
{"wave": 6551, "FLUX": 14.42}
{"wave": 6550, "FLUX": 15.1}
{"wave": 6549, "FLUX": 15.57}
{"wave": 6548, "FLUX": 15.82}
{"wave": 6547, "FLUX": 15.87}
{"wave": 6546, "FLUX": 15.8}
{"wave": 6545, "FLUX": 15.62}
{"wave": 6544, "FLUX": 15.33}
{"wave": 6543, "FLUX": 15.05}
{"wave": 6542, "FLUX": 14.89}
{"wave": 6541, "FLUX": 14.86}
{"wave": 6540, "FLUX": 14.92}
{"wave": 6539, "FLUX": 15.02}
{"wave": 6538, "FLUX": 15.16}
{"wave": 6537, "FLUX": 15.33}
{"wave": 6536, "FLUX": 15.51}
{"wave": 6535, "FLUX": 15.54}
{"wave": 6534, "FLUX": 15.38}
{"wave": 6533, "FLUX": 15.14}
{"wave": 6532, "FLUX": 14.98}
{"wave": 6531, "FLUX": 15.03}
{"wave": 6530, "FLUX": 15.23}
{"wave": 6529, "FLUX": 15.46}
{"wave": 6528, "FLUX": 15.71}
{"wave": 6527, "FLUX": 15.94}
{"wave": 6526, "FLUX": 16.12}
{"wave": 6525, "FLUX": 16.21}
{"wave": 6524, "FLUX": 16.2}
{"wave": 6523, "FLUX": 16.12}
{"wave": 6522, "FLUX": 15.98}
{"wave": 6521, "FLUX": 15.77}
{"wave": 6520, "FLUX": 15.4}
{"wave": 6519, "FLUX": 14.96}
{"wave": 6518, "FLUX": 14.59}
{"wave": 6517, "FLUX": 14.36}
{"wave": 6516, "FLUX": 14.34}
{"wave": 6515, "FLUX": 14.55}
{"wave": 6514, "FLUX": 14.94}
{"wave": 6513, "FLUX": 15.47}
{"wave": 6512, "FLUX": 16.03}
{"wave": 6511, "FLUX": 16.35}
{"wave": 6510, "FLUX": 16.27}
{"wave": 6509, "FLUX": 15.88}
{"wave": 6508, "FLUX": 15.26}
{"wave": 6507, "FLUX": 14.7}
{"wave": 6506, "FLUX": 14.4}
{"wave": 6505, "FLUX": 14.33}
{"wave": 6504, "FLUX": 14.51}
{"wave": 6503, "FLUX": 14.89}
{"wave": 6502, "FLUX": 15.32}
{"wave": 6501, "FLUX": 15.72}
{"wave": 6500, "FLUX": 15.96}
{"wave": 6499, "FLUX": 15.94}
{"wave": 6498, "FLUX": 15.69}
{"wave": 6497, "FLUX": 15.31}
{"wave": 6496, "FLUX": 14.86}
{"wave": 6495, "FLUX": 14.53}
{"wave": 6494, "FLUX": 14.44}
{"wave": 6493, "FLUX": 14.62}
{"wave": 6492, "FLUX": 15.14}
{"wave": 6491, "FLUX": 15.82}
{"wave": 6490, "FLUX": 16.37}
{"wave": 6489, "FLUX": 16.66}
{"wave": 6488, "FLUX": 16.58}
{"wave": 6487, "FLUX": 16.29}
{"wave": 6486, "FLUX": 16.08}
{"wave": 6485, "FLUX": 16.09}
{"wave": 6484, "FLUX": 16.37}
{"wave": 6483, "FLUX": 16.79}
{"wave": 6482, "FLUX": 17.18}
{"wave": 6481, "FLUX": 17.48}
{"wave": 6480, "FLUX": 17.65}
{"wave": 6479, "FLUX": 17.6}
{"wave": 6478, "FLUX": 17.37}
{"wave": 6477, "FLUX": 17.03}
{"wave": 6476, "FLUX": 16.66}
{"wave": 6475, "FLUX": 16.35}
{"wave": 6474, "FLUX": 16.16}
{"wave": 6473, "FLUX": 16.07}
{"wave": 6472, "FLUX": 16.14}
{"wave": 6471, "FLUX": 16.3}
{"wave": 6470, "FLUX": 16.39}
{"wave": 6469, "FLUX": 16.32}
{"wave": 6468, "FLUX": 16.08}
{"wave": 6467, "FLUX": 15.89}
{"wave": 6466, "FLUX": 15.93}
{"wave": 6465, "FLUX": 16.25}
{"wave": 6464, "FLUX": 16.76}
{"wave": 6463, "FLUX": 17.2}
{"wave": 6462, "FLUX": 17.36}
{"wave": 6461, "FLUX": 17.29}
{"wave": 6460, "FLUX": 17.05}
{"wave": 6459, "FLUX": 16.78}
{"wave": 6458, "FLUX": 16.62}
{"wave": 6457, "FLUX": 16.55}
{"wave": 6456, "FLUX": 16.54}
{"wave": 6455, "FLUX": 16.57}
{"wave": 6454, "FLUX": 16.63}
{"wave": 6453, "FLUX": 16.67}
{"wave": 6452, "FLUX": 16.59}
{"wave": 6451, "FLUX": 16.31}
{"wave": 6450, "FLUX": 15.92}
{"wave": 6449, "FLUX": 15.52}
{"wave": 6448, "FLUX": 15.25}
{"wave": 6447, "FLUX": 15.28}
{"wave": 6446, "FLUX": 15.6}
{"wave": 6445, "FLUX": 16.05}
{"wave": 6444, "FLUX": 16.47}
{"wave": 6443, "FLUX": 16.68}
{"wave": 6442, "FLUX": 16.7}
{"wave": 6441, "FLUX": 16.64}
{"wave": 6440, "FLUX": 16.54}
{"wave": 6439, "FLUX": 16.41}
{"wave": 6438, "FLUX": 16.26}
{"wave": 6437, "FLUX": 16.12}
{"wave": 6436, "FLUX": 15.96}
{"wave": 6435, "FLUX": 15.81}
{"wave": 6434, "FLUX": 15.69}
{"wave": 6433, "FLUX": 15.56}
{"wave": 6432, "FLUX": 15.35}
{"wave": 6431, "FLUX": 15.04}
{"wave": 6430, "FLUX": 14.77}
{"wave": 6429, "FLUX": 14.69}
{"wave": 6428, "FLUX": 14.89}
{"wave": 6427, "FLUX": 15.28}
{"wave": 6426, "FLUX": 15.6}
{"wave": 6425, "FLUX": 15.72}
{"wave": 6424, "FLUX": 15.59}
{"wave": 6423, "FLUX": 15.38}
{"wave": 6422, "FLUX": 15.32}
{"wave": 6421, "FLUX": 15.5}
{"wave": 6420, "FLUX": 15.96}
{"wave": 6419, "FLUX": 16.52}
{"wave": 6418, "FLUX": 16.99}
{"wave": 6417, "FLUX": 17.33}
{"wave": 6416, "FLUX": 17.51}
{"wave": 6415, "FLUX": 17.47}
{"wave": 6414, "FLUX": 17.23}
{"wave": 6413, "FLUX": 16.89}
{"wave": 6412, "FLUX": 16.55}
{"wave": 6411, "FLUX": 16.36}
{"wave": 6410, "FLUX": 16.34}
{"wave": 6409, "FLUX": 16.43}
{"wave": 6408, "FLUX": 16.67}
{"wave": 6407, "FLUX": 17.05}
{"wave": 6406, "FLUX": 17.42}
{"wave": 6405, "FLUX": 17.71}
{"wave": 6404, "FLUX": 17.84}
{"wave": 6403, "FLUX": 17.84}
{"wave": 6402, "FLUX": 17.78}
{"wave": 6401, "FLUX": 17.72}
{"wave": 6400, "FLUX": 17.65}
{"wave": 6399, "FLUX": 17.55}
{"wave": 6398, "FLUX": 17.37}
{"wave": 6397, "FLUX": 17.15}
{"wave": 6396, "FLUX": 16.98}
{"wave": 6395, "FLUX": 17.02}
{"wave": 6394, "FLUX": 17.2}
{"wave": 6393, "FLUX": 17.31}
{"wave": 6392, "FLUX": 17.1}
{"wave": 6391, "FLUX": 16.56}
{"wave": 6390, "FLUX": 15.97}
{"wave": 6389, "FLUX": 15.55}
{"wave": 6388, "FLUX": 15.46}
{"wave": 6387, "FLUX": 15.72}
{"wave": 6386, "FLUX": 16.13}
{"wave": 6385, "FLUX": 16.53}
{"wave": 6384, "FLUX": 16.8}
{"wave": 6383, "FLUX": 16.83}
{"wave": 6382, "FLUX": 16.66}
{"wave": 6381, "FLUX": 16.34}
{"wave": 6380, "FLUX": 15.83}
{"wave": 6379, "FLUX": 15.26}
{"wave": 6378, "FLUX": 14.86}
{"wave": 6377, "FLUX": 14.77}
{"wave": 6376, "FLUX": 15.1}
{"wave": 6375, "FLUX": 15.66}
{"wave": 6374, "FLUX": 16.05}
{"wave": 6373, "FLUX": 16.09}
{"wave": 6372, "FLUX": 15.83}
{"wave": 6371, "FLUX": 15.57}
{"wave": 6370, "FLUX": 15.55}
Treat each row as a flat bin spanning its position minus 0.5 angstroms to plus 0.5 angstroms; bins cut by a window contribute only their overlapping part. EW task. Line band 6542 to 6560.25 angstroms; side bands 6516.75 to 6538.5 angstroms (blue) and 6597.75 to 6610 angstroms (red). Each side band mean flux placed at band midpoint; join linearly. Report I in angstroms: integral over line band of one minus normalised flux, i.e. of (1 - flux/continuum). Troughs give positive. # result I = 1.05 angstroms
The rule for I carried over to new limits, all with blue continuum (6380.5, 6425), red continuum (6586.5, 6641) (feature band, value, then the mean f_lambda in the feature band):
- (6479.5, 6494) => 0.14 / 16.3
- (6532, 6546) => 0.90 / 15.2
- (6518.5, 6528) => 0.28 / 15.8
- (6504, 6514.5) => 0.68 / 15.3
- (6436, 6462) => 0.33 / 16.4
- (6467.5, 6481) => -0.13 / 16.7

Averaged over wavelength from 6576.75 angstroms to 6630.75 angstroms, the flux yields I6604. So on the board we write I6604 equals 16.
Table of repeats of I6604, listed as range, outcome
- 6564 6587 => 16.1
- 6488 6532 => 15.4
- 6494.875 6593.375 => 15.5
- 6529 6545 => 15.2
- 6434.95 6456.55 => 16.2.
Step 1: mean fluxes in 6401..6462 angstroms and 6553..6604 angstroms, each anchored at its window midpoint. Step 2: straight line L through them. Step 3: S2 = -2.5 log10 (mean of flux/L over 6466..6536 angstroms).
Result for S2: 0.02 mag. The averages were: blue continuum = 16.3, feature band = 15.8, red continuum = 15.8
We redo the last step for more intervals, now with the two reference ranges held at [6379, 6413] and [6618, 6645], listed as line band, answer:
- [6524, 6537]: 0.061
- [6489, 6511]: 0.084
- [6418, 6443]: 0.063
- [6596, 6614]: 0.013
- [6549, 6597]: 0.047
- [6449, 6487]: 0.000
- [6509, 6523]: 0.076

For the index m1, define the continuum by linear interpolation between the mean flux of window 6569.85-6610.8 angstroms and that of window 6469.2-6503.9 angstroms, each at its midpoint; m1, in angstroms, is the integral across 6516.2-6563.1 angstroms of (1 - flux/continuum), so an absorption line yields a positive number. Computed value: 2.5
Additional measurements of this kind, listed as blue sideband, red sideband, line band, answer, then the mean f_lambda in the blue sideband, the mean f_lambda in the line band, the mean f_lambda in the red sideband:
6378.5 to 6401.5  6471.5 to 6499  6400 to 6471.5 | 0.3 angstroms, 16.6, 16.4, 16.2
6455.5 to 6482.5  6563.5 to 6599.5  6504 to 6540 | 2.2 angstroms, 16.7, 15.3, 16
